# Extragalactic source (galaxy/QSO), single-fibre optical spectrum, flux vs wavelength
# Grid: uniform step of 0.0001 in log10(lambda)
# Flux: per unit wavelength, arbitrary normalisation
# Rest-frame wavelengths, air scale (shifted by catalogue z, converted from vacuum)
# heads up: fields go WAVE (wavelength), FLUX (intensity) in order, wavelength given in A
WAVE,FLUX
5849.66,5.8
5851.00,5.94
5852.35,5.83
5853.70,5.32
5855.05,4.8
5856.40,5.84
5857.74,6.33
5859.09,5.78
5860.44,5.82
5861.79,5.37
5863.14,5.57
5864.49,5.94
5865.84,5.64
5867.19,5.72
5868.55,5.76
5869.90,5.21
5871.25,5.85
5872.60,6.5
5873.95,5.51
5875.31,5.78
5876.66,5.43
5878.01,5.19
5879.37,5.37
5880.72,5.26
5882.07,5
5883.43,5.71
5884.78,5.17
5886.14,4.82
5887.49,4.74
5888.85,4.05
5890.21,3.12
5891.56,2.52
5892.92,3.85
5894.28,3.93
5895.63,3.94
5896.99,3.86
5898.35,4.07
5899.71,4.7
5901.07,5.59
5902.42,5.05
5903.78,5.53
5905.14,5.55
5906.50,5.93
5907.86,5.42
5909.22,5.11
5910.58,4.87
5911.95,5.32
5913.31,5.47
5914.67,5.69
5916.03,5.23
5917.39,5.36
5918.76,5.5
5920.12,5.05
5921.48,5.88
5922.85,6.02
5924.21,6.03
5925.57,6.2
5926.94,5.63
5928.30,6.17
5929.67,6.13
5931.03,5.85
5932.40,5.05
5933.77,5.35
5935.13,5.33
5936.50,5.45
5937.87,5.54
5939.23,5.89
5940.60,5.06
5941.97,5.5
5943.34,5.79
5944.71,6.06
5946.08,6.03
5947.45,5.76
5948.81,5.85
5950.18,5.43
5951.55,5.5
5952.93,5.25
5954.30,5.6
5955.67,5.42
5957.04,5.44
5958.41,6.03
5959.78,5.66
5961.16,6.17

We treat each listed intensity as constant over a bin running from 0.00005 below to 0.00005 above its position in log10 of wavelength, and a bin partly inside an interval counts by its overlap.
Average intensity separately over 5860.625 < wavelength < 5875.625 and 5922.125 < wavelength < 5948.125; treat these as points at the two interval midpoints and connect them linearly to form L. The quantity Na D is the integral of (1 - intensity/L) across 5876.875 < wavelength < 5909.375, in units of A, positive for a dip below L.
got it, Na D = 5.60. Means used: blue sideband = 5.71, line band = 4.73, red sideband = 5.73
